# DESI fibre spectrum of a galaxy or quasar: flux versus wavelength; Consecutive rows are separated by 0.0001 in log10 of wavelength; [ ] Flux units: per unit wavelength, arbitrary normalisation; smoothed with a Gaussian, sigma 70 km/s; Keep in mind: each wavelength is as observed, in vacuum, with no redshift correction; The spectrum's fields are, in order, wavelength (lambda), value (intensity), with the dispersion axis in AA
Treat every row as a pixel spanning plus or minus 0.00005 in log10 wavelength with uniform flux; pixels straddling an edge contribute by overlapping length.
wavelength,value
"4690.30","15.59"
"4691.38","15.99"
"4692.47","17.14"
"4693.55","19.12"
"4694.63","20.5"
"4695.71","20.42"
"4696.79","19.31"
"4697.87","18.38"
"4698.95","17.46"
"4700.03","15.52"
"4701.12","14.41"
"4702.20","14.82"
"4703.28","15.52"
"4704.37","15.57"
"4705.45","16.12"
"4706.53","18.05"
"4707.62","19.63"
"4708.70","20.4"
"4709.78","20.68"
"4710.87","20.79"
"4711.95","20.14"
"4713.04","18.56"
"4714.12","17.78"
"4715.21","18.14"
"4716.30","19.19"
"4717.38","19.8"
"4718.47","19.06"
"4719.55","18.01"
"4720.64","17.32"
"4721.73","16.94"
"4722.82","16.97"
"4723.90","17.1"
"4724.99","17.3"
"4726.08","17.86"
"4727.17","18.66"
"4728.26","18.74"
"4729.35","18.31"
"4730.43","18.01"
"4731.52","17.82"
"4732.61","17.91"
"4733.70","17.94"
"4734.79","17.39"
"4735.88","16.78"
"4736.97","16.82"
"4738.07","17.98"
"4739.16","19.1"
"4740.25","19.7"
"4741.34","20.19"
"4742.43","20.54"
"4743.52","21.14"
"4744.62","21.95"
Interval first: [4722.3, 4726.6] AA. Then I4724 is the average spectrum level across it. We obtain 17.3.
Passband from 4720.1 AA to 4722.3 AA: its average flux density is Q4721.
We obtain 17.1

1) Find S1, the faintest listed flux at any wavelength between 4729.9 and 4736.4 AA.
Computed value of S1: 16.78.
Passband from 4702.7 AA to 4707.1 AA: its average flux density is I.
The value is 16.3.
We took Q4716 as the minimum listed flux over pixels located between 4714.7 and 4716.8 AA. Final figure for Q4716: 18.14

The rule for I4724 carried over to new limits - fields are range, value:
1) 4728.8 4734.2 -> 18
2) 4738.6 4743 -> 19.9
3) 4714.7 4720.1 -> 18.8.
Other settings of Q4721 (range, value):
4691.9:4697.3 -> 19.3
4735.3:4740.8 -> 18.1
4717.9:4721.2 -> 18.1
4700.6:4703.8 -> 14.9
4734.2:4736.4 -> 17.1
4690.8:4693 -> 16.5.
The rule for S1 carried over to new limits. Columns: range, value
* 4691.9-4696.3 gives 17.14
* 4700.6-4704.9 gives 14.41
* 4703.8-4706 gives 15.57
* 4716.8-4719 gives 19.06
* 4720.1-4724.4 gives 16.94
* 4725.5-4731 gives 17.86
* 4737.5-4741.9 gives 17.98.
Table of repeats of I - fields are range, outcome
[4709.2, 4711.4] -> 20.7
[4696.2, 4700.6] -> 17.7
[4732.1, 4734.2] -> 17.9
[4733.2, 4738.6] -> 17.3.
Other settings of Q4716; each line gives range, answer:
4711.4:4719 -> 17.78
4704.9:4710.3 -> 16.12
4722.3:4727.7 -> 16.97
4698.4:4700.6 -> 15.52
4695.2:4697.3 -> 19.31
